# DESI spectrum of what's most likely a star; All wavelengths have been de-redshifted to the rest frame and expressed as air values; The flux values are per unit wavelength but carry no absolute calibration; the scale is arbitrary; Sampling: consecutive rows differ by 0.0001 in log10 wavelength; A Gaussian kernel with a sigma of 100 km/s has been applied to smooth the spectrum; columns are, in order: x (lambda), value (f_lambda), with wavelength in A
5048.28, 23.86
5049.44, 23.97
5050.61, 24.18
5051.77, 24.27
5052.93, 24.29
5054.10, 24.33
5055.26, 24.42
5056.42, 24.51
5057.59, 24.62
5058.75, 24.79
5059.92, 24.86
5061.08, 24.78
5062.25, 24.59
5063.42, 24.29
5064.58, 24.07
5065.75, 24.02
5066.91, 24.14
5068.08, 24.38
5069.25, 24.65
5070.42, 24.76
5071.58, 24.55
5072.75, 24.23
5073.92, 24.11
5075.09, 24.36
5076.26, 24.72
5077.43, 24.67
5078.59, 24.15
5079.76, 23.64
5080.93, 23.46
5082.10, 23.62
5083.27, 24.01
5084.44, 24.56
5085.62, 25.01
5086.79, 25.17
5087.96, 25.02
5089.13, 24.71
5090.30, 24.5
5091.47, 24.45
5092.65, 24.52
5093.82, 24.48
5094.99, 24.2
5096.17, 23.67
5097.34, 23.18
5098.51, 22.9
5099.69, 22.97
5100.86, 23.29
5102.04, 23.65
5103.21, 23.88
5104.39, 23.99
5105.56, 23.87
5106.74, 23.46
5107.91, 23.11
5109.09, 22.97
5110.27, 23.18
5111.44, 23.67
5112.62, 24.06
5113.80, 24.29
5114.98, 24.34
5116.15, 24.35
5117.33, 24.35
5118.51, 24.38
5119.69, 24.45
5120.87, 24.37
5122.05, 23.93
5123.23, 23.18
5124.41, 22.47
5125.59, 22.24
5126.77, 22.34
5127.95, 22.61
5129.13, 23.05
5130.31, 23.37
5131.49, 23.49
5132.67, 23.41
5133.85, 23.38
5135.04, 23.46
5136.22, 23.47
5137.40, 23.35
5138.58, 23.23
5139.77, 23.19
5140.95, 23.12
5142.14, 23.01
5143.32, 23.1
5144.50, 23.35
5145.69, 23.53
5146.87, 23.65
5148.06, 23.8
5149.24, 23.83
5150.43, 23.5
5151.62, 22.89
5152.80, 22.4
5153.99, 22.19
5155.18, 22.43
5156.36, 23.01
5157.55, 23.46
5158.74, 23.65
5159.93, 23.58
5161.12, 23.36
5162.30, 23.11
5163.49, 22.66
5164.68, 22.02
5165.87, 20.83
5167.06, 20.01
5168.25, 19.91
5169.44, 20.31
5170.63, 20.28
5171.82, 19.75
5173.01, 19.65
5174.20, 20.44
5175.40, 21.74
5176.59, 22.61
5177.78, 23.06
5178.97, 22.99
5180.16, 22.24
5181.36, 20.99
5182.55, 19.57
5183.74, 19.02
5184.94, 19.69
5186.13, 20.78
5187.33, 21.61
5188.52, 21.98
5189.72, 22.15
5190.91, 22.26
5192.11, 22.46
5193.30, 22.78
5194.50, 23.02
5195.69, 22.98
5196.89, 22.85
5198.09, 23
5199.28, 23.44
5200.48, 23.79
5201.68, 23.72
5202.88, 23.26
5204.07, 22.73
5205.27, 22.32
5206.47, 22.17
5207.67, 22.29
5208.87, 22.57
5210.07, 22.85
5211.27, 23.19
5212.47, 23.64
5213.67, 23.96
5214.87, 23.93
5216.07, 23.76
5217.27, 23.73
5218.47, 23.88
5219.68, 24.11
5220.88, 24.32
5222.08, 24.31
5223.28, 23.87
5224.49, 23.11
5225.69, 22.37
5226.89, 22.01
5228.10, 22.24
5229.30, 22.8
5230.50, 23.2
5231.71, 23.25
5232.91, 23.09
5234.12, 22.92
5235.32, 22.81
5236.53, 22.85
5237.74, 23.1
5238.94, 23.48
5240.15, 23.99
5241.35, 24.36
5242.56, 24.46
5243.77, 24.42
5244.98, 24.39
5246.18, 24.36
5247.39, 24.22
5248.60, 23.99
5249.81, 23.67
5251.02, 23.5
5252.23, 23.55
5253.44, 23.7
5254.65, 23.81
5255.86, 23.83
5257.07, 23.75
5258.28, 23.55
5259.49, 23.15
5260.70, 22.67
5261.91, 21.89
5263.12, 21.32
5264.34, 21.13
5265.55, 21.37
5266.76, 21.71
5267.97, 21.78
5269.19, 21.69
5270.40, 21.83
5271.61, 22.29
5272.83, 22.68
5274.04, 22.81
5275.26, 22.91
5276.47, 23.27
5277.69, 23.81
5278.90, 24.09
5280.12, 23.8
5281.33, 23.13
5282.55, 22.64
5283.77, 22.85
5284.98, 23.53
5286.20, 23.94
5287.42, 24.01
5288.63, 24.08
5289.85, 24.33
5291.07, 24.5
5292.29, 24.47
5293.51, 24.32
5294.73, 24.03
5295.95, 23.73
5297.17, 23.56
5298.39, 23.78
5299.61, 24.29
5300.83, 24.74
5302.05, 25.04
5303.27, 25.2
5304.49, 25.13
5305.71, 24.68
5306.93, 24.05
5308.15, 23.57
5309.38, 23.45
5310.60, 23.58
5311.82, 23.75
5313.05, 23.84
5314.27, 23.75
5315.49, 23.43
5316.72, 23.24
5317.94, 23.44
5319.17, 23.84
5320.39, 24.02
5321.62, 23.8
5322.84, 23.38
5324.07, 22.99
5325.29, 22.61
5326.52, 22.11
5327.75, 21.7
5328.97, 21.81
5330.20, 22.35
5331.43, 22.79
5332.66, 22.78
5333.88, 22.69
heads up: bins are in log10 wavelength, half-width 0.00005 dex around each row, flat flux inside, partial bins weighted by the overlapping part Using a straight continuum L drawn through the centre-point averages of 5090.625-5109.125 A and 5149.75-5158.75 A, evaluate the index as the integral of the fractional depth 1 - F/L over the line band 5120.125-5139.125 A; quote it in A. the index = 0.0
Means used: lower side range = 23.7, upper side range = 22.9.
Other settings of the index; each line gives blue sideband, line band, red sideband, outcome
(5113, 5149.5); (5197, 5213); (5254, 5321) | 0.3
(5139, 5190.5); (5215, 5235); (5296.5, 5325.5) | -0.4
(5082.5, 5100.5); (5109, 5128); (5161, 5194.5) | -0.3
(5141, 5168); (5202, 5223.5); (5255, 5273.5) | -0.8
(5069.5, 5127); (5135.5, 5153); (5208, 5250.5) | 0.4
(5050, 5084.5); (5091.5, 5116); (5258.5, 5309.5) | 0.5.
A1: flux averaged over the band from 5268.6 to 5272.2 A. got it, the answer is 22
